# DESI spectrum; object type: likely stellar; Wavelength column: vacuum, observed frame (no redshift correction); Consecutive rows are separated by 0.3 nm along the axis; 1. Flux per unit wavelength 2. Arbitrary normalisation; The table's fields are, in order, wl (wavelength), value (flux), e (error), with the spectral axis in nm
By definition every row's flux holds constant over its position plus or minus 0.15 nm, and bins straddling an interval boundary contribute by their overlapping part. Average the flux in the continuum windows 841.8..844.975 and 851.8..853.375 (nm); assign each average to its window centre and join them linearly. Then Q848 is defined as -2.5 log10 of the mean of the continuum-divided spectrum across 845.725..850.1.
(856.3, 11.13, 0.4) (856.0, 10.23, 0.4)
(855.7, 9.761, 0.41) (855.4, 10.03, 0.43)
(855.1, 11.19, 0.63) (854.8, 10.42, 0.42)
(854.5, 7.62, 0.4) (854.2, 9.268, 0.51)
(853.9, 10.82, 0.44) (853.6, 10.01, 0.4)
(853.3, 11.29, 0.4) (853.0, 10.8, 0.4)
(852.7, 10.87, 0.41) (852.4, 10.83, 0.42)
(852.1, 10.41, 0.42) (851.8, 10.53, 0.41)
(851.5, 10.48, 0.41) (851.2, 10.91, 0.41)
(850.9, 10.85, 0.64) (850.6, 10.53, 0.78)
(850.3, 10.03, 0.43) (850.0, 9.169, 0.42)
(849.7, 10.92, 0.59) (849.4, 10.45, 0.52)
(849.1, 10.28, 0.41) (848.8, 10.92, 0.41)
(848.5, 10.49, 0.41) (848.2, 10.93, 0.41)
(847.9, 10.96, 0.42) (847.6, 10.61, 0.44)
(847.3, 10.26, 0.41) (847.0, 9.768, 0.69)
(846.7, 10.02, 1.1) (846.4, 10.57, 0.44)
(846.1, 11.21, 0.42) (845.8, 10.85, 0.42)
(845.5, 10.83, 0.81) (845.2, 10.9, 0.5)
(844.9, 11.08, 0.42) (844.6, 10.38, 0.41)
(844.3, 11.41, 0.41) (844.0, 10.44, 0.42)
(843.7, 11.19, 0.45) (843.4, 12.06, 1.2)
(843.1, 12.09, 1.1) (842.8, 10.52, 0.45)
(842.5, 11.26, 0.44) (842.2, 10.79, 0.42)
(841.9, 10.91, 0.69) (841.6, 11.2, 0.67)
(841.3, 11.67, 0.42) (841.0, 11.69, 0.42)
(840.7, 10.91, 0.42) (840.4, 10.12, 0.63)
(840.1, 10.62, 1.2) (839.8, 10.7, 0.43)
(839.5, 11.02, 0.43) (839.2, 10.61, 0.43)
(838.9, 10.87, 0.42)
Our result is 0.05 mag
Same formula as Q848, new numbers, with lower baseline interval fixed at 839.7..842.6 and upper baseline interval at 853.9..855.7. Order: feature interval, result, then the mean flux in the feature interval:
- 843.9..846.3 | -0.02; 10.9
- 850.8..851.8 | -0.06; 10.7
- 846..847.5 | 0.02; 10.3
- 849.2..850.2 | 0.01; 10.2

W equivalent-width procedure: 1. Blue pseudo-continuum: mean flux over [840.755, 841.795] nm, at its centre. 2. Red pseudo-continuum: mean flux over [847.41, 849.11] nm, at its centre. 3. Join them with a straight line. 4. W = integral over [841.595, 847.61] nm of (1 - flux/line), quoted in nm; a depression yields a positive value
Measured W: 0.12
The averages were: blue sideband 11.4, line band 10.9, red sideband 10.7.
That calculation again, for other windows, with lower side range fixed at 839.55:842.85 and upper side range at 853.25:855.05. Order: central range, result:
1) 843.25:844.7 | -0.05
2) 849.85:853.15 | -0.12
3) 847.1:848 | -0.01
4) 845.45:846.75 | -0.02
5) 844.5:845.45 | -0.01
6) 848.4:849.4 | -0.02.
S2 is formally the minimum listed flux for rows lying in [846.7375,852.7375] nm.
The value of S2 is 9.169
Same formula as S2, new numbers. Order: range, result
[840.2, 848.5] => 9.768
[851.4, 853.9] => 10.01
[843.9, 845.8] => 10.38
